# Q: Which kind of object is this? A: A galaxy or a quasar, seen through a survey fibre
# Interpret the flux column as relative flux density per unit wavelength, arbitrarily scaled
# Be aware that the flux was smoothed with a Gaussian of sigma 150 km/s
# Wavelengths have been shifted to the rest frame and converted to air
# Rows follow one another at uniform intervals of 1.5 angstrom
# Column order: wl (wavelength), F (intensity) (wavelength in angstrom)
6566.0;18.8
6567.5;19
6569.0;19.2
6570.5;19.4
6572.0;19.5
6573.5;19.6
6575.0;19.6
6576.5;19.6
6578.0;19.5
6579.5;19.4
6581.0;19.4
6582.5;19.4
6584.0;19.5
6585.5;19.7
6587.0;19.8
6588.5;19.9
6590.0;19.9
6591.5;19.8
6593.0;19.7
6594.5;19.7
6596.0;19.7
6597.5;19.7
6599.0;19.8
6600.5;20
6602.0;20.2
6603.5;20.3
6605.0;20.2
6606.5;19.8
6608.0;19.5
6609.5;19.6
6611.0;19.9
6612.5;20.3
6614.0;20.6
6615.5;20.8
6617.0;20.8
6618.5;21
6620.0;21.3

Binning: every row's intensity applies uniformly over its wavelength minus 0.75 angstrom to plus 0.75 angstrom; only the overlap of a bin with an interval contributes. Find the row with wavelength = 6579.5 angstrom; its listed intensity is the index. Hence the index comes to 19.4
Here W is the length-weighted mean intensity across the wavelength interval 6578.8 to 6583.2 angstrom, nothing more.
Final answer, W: 19.4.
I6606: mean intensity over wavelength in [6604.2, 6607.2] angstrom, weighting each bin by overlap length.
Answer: 20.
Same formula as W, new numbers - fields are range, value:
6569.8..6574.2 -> 19.5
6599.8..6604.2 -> 20.2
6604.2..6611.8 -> 19.8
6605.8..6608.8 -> 19.6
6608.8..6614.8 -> 20.1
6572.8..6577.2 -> 19.6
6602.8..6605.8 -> 20.2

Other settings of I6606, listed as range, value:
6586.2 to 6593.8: 19.8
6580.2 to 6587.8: 19.6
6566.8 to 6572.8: 19.3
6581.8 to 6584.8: 19.5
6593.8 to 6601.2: 19.8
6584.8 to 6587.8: 19.8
